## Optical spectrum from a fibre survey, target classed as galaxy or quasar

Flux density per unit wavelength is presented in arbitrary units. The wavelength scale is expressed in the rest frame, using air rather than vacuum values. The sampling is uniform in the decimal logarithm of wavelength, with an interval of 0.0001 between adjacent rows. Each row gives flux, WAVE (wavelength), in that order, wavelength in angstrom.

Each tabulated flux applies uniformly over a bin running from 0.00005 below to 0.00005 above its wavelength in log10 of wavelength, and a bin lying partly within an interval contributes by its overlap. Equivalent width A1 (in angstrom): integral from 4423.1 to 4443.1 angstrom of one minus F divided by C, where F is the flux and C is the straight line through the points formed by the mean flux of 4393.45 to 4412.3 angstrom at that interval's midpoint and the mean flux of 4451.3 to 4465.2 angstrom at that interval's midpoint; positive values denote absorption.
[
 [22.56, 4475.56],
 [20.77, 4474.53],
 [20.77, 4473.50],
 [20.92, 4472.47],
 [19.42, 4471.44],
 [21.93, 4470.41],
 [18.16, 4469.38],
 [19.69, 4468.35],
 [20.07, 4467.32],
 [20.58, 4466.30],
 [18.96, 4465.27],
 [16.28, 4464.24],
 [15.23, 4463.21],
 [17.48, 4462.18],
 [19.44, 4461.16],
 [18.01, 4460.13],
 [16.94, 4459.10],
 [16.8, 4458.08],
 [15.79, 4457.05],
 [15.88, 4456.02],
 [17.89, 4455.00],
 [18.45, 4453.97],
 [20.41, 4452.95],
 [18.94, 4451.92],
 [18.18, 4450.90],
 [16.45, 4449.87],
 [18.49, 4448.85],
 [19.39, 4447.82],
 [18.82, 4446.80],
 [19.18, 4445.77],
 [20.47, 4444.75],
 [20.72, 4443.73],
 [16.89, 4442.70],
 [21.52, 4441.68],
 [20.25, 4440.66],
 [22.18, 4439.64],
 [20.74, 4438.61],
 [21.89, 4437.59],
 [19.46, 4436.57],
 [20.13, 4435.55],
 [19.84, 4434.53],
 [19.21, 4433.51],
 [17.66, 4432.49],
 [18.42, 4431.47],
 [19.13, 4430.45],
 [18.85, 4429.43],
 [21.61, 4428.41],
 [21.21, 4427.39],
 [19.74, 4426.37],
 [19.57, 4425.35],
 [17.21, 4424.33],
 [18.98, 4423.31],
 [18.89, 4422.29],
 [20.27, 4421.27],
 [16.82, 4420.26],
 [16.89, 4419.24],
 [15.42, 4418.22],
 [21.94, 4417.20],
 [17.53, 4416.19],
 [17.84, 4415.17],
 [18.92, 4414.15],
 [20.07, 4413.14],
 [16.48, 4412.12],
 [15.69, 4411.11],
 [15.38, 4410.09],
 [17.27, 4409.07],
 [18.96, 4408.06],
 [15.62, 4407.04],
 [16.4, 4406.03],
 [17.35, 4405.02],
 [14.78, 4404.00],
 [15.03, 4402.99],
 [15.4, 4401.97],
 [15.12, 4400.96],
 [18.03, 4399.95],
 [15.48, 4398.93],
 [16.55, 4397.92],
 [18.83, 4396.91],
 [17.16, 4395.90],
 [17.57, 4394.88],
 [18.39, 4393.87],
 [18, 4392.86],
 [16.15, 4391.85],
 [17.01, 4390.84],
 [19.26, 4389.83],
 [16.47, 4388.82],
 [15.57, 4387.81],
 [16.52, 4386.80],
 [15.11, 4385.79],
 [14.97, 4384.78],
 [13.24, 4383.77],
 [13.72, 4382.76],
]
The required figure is -3.1 angstrom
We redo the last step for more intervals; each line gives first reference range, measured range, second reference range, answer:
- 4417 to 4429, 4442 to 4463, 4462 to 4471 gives 0.67 angstrom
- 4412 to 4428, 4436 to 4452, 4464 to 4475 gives -0.31 angstrom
